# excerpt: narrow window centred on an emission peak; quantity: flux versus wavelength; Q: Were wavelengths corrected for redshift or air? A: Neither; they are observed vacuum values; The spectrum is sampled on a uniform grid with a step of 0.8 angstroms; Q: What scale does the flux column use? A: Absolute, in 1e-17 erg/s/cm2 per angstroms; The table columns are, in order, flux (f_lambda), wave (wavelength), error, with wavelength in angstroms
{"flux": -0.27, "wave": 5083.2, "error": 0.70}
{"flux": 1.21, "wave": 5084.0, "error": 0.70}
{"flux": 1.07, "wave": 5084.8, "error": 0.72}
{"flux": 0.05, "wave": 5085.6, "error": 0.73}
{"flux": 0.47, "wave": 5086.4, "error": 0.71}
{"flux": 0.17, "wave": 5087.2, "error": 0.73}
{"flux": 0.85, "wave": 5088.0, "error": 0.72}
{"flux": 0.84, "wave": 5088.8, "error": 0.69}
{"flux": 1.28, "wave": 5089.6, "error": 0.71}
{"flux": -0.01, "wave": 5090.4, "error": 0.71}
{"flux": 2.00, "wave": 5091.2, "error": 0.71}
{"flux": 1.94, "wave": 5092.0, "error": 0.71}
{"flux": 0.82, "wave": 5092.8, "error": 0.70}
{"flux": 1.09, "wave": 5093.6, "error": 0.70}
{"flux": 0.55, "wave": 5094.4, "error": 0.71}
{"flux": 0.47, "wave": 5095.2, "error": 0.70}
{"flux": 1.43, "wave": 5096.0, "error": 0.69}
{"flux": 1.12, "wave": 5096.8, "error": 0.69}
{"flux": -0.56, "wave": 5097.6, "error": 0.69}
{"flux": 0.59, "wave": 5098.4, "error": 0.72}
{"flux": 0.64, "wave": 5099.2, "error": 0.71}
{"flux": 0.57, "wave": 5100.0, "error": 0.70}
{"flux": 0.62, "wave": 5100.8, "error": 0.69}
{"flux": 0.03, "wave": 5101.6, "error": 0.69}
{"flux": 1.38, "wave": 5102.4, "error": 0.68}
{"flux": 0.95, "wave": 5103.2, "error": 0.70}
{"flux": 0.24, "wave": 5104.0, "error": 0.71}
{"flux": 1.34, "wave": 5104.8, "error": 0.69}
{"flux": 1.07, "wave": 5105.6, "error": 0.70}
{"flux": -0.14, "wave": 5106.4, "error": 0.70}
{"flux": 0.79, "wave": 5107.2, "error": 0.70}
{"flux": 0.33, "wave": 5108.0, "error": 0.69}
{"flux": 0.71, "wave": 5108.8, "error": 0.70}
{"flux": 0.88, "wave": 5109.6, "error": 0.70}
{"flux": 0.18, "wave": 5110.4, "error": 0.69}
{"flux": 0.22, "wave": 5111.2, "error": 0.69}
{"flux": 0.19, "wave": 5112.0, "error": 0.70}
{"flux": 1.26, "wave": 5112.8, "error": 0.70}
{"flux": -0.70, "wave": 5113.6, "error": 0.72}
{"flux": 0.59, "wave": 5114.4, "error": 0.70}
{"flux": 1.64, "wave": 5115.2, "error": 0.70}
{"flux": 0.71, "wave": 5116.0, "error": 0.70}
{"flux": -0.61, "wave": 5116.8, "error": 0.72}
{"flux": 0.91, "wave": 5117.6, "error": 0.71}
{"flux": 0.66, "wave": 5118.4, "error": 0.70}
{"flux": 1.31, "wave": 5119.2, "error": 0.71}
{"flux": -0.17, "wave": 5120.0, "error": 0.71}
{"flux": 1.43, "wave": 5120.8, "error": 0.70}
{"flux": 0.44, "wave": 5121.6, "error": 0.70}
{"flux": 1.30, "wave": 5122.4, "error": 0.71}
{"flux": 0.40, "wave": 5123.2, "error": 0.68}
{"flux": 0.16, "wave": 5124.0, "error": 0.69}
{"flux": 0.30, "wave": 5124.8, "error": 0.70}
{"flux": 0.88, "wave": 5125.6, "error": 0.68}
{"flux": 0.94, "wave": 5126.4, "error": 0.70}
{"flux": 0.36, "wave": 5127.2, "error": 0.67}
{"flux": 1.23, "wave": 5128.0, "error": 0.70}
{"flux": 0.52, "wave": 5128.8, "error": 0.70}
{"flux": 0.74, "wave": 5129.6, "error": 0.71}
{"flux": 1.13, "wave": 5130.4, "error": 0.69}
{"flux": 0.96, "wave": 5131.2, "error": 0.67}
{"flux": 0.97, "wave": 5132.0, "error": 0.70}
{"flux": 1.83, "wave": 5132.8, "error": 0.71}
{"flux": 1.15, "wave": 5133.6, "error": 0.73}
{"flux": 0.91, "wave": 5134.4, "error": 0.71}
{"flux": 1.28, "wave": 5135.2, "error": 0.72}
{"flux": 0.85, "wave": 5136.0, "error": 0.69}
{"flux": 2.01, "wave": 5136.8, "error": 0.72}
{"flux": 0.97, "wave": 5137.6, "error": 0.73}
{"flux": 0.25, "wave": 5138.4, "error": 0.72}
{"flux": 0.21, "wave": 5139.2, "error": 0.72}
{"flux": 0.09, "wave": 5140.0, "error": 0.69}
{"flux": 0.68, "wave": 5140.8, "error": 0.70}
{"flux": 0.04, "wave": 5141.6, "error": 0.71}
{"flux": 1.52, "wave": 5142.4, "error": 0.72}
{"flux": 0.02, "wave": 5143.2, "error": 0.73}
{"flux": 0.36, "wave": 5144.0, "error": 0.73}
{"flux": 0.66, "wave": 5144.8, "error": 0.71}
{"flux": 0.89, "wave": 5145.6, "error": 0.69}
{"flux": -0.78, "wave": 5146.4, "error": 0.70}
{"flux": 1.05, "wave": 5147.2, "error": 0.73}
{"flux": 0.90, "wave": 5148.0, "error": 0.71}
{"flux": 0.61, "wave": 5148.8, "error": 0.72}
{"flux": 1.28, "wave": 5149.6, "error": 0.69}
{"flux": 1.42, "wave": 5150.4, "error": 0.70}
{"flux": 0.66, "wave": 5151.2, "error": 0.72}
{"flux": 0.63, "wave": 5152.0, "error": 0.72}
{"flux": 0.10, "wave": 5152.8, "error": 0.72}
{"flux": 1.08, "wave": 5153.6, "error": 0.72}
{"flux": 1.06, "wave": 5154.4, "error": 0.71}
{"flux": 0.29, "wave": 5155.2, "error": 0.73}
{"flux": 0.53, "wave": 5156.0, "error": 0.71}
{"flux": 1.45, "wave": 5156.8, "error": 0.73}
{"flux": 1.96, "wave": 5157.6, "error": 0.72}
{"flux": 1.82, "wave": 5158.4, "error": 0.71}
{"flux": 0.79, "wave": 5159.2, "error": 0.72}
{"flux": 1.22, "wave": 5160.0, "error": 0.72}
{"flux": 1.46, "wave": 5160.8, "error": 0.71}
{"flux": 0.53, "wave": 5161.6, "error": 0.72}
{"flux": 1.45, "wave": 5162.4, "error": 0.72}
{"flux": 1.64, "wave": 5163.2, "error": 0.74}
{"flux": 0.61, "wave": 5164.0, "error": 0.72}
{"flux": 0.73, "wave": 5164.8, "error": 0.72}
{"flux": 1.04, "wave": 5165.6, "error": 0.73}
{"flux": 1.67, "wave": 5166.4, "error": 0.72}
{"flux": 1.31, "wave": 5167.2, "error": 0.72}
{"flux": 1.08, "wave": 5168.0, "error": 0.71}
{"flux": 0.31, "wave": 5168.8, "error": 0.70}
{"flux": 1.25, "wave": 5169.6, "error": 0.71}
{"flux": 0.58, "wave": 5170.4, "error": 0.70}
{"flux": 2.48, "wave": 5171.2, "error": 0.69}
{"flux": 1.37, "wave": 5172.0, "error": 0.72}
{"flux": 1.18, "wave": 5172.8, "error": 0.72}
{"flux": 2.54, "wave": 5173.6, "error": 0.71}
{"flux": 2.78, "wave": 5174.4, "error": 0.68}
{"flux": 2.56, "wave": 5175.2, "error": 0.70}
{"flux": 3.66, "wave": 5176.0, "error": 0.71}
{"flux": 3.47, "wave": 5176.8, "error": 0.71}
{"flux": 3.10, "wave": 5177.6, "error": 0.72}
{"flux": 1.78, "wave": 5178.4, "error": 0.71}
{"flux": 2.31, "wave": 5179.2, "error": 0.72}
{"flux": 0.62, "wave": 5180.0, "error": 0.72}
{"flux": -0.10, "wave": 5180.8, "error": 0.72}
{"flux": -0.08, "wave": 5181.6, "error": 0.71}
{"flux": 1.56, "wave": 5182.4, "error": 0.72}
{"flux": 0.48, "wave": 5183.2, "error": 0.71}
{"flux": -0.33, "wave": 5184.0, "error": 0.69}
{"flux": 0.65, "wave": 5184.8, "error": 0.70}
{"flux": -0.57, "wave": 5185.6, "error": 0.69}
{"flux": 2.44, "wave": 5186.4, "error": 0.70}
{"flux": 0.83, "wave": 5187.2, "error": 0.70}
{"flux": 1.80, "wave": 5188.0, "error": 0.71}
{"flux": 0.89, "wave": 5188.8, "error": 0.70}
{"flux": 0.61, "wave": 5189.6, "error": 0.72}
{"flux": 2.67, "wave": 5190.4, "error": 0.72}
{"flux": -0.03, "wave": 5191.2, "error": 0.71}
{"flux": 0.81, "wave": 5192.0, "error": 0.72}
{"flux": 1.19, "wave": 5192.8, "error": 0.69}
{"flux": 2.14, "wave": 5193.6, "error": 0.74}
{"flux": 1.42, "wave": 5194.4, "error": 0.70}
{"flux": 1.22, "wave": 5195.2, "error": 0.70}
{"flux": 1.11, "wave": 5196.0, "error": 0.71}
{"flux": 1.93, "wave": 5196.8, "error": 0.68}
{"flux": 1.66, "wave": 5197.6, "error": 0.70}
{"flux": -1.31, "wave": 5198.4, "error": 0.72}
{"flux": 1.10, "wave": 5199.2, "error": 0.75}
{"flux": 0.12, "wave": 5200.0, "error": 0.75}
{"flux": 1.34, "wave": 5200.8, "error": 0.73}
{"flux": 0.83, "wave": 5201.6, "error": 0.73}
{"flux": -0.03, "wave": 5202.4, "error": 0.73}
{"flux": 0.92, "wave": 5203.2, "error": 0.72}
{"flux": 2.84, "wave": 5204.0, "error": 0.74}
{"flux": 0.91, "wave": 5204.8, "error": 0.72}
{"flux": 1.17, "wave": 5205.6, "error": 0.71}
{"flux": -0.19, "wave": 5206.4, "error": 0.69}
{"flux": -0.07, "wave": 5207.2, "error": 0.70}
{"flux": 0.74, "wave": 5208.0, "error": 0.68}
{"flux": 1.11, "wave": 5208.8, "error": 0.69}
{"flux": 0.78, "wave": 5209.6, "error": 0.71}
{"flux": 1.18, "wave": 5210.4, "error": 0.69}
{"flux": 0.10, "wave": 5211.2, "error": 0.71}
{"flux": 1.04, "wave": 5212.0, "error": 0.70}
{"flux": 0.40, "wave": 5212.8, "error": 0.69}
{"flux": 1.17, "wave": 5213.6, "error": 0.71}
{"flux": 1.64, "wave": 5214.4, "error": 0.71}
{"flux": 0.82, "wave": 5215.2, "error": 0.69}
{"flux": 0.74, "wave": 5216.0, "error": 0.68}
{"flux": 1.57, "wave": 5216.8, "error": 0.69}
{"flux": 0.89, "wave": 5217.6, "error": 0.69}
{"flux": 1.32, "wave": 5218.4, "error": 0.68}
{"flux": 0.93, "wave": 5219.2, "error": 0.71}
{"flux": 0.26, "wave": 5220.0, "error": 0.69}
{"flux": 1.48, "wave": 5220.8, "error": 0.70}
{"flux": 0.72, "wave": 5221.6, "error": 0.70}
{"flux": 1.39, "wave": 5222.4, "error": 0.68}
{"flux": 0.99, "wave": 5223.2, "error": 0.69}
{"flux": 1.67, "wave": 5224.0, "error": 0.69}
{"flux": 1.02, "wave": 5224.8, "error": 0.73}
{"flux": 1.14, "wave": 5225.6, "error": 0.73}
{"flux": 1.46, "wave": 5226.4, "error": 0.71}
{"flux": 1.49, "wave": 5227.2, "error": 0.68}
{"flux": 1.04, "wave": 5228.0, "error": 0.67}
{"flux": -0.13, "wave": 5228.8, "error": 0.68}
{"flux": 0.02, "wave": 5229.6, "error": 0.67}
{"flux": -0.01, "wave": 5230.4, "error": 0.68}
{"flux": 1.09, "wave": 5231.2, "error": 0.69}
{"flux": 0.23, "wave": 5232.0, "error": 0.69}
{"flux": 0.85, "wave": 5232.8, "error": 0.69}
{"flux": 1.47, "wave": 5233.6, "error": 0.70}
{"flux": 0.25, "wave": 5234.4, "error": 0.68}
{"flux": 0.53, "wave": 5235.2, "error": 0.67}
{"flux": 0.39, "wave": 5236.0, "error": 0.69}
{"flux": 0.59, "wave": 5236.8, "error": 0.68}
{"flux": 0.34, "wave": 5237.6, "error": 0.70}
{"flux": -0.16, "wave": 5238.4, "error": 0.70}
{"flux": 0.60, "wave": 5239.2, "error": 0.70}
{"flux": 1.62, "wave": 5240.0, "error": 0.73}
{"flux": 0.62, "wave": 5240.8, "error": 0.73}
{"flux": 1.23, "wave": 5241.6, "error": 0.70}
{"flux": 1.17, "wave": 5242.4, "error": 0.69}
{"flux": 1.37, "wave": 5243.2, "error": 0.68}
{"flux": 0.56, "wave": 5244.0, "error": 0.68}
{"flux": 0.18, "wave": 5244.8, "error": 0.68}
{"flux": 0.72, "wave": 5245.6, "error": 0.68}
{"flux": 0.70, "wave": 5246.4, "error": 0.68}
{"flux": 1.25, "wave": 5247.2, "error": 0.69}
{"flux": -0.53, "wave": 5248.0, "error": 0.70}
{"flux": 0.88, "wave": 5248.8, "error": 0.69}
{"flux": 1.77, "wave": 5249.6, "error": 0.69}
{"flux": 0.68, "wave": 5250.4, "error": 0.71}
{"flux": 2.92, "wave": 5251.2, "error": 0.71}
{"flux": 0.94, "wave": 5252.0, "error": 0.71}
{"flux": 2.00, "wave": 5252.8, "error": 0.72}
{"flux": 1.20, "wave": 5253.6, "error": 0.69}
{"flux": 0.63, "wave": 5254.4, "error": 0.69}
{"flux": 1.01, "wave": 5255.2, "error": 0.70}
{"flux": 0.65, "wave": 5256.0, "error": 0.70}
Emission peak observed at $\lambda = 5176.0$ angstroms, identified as [O II] 3727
